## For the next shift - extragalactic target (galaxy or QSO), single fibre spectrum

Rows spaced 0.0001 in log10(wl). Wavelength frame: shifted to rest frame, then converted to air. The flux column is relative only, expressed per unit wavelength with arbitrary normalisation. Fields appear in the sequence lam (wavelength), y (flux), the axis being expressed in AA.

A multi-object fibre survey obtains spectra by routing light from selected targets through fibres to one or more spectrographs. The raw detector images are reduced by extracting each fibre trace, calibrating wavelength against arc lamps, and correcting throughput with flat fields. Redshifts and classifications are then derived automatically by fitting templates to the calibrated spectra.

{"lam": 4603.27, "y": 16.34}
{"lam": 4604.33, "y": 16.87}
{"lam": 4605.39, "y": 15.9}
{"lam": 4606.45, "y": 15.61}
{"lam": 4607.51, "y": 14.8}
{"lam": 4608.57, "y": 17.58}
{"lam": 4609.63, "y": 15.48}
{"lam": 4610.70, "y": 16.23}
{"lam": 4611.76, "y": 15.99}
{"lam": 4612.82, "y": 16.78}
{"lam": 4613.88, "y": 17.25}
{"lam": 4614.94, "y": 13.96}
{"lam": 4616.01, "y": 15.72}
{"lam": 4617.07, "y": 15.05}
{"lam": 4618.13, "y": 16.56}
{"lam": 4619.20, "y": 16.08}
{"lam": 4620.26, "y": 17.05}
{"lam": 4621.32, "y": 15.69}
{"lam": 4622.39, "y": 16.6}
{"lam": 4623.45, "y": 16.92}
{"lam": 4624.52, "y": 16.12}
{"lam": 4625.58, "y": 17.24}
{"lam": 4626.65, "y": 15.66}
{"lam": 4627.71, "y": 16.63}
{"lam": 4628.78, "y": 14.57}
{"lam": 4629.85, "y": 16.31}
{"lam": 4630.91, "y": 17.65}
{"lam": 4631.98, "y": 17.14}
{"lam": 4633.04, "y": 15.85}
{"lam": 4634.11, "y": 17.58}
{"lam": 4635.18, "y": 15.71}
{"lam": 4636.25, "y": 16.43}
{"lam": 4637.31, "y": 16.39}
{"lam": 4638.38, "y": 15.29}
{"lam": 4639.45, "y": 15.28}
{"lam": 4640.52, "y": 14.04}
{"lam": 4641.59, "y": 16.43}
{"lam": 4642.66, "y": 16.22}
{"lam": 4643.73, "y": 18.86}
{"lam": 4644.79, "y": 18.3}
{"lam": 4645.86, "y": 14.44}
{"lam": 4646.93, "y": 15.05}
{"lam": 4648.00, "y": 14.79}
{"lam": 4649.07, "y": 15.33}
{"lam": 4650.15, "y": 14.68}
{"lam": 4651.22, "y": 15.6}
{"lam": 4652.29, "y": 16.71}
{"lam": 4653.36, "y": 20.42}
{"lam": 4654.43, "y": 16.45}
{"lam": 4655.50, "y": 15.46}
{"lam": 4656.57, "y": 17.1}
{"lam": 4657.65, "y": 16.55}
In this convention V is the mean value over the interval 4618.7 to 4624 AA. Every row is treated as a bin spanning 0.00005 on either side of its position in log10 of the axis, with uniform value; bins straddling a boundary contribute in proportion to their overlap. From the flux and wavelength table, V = 16.5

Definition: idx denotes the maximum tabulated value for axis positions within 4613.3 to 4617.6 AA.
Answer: 17.25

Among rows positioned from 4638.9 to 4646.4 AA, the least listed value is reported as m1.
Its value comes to 14.04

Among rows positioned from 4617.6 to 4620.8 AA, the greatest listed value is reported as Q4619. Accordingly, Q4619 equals 17.05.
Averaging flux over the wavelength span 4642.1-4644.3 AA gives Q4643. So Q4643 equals 17.6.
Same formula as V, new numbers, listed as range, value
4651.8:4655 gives 17.9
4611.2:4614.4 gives 16.7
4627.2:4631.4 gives 16.3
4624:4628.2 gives 16.4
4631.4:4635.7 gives 16.6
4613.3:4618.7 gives 15.7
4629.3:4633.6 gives 16.7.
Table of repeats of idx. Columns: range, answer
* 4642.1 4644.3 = 18.86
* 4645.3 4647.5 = 15.05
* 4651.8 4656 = 20.42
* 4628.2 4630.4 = 16.31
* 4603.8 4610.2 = 17.58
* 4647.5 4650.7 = 15.33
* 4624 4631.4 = 17.65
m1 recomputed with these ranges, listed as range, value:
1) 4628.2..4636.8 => 14.57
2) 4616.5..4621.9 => 15.05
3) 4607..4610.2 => 14.8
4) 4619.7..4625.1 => 15.69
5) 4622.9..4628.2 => 15.66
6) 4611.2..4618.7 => 13.96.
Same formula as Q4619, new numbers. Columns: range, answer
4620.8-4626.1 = 17.24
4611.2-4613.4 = 16.78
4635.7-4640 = 16.43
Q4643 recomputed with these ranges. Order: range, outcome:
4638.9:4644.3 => 16.2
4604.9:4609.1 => 16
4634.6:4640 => 15.8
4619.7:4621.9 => 16.4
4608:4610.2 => 16.4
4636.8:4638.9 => 15.8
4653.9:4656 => 16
